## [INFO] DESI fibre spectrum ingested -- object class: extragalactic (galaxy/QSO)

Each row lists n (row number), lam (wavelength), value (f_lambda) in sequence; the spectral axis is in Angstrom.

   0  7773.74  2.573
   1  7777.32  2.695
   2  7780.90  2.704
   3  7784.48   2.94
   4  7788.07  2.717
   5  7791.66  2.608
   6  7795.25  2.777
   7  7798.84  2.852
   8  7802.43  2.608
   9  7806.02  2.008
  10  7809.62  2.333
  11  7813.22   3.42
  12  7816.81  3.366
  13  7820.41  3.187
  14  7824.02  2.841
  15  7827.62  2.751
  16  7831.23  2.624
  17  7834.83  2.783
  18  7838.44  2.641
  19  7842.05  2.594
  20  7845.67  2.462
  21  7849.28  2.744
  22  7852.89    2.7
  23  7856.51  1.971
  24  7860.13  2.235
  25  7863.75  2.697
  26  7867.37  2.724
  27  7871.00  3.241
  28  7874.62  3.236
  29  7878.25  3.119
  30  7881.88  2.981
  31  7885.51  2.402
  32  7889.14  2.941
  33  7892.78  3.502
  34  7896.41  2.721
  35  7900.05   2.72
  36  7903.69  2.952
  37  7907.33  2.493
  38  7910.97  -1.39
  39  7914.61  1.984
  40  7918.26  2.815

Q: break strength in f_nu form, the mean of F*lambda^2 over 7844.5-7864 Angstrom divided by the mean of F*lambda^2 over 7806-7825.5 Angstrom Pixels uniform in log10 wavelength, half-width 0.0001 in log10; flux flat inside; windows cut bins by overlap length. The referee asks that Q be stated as 0.84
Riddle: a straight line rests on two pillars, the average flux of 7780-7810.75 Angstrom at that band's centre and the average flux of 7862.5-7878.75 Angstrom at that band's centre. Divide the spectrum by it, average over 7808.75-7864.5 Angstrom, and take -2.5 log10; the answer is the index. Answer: 0.04 mag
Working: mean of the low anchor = 2.62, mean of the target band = 2.72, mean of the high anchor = 3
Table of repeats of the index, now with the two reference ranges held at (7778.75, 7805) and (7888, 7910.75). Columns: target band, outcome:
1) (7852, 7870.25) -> 0.057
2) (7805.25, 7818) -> -0.048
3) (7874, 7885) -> -0.156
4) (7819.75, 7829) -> -0.086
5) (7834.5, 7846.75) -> 0.021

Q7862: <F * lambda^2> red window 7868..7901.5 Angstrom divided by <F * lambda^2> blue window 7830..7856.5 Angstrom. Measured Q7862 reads 1.16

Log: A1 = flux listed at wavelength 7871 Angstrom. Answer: 3.241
